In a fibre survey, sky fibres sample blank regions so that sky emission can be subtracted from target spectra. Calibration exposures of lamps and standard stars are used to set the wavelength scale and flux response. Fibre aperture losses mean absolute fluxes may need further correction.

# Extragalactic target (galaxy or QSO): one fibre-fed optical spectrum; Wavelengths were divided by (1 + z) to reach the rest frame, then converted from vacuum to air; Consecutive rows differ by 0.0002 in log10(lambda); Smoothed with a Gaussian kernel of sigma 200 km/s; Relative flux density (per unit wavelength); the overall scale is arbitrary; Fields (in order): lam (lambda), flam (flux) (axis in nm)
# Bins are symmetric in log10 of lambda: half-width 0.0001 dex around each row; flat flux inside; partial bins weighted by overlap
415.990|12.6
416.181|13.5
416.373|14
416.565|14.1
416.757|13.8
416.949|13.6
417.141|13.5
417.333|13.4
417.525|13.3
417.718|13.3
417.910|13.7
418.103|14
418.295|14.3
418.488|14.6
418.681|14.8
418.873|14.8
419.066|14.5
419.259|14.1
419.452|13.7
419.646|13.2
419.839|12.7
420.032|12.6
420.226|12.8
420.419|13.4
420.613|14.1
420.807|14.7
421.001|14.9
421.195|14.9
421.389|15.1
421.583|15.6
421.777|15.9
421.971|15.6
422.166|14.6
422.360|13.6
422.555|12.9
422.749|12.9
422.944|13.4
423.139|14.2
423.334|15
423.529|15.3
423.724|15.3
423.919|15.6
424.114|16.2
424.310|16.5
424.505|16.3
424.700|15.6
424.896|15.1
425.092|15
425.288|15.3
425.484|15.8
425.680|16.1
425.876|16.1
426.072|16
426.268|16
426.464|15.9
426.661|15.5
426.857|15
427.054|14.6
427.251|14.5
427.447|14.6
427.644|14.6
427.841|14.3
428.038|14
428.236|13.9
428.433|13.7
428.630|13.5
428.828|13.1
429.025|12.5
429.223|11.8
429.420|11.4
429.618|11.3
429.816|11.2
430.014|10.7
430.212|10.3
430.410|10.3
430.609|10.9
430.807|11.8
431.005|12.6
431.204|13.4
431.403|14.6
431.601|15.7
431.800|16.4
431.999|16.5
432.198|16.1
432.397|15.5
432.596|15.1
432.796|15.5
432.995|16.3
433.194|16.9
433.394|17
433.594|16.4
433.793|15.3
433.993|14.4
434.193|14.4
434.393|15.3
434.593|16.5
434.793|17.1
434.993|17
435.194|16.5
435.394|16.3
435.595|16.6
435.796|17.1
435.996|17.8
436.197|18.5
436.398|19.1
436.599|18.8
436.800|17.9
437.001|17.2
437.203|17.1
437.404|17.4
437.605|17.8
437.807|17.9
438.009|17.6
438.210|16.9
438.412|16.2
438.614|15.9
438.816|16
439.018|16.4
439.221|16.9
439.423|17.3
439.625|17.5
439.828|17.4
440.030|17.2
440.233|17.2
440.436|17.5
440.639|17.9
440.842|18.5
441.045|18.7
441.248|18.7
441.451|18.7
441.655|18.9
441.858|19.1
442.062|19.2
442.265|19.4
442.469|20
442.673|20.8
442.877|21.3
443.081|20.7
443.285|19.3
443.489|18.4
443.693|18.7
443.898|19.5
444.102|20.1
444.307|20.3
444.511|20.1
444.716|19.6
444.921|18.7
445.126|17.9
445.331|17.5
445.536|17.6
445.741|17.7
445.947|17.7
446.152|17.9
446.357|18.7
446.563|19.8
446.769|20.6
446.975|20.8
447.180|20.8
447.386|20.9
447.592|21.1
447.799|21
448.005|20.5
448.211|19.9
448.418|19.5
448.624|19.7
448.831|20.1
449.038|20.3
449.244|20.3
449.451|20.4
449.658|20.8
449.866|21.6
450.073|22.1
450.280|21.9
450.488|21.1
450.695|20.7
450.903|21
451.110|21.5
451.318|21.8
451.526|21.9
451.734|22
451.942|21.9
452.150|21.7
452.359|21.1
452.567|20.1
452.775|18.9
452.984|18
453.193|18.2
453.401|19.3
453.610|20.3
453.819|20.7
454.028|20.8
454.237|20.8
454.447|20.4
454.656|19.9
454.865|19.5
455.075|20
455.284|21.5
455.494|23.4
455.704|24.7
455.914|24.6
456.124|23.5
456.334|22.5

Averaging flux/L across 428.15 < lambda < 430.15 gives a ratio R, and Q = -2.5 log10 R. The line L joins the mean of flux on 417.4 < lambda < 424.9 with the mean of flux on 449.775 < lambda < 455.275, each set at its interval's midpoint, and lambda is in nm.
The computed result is 0.29 mag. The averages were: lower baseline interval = 14.4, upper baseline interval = 20.7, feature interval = 12.3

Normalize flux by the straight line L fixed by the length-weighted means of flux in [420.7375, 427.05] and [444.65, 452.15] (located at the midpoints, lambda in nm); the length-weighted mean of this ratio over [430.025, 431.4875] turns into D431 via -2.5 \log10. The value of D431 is 0.36 mag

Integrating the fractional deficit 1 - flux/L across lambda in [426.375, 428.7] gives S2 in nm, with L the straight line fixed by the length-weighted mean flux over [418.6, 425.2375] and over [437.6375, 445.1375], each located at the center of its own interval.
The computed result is 0.17 nm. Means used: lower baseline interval 14.6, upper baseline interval 18.4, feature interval 14.5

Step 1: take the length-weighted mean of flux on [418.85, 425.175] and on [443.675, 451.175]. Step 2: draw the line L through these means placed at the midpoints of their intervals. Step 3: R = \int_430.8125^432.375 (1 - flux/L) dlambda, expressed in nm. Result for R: 0.163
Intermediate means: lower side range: 14.5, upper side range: 20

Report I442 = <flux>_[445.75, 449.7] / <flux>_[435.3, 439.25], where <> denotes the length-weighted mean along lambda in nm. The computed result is 1.16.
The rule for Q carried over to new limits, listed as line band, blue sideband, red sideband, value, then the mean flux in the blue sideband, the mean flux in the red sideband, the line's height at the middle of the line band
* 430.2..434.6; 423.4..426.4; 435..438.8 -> 0.14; 15.7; 17.3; 16.7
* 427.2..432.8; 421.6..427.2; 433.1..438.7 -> 0.19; 15.2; 16.9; 16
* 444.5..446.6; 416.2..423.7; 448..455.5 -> 0.06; 14.1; 20.6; 19.3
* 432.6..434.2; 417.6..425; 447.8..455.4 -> 0.07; 14.5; 20.6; 16.9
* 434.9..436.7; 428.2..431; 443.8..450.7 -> -0.19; 11.9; 19.9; 14.7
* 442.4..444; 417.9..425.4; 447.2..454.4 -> -0.04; 14.5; 20.6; 19.1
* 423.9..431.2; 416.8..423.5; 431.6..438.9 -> 0.10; 14.1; 16.7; 15.3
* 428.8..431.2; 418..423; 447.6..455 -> 0.36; 14.1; 20.6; 16.1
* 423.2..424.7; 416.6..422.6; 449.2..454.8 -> -0.05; 14.1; 20.7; 15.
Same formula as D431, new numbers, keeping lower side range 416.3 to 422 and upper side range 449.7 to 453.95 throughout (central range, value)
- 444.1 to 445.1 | -0.02 mag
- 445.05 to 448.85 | 0.02 mag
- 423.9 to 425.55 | -0.03 mag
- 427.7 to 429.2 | 0.18 mag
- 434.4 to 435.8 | 0.05 mag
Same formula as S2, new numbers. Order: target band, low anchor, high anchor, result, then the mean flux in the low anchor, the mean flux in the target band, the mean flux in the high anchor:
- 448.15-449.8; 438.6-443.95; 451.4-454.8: -0.04 nm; 18.4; 20.2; 20.4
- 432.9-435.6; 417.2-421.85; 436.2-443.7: 0.14 nm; 14.1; 16.1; 18.2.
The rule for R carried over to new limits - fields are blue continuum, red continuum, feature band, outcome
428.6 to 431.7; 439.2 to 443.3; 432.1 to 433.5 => -0.24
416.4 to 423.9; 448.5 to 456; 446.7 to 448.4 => -0.06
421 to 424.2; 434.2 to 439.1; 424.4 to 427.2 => -0.05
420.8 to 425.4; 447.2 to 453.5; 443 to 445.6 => 0.04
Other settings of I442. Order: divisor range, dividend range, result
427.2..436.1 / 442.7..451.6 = 1.39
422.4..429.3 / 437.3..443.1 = 1.23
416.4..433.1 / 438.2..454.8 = 1.37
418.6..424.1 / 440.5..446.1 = 1.33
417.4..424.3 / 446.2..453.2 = 1.44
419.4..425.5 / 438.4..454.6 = 1.34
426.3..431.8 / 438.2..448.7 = 1.42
